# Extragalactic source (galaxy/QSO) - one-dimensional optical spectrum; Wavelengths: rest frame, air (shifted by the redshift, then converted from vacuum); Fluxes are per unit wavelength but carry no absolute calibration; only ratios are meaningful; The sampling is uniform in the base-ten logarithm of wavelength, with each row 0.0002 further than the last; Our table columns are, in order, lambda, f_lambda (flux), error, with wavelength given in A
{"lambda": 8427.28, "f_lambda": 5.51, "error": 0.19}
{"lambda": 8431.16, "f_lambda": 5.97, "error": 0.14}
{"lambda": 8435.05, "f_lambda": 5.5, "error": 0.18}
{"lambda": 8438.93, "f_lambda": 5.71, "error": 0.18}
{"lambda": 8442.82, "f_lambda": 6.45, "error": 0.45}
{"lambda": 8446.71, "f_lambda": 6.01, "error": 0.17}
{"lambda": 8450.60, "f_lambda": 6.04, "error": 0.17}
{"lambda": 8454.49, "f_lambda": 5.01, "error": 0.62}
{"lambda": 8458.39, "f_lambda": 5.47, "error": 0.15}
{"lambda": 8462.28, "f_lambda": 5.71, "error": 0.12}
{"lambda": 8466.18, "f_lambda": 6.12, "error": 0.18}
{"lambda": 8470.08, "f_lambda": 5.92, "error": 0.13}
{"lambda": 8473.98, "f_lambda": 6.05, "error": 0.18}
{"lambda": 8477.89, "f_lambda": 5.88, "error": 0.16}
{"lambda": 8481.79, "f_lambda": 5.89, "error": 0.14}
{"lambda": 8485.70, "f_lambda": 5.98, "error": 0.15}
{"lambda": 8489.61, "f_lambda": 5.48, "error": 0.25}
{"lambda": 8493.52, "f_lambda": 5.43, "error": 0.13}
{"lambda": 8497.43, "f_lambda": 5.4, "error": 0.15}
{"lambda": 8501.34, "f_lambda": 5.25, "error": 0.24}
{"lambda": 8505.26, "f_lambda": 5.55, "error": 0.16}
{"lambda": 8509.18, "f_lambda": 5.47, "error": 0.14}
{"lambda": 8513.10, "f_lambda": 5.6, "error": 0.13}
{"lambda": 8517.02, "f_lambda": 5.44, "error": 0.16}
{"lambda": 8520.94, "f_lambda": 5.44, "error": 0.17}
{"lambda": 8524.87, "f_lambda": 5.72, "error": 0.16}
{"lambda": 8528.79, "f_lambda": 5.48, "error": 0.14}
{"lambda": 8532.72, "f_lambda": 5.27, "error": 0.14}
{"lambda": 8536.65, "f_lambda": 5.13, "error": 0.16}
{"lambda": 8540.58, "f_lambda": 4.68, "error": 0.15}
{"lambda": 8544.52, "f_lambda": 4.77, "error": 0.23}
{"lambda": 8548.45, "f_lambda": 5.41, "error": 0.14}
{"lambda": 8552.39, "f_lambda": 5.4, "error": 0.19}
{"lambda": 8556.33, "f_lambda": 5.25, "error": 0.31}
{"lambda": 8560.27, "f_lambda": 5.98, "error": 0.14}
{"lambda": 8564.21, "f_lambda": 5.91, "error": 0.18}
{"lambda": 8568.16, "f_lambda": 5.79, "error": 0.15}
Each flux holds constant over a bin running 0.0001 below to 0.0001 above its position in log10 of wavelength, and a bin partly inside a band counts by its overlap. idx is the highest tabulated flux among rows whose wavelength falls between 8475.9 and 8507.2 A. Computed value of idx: 5.98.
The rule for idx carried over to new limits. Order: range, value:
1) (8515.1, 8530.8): 5.72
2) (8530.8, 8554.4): 5.41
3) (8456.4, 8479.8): 6.12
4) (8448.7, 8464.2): 6.04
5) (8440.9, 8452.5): 6.45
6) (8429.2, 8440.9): 5.97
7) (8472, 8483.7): 6.05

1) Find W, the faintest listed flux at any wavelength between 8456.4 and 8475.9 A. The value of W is 5.47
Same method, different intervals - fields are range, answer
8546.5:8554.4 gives 5.4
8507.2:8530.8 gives 5.44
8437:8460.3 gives 5.01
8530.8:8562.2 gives 4.68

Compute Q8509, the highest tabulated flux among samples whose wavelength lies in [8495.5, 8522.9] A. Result 5.6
